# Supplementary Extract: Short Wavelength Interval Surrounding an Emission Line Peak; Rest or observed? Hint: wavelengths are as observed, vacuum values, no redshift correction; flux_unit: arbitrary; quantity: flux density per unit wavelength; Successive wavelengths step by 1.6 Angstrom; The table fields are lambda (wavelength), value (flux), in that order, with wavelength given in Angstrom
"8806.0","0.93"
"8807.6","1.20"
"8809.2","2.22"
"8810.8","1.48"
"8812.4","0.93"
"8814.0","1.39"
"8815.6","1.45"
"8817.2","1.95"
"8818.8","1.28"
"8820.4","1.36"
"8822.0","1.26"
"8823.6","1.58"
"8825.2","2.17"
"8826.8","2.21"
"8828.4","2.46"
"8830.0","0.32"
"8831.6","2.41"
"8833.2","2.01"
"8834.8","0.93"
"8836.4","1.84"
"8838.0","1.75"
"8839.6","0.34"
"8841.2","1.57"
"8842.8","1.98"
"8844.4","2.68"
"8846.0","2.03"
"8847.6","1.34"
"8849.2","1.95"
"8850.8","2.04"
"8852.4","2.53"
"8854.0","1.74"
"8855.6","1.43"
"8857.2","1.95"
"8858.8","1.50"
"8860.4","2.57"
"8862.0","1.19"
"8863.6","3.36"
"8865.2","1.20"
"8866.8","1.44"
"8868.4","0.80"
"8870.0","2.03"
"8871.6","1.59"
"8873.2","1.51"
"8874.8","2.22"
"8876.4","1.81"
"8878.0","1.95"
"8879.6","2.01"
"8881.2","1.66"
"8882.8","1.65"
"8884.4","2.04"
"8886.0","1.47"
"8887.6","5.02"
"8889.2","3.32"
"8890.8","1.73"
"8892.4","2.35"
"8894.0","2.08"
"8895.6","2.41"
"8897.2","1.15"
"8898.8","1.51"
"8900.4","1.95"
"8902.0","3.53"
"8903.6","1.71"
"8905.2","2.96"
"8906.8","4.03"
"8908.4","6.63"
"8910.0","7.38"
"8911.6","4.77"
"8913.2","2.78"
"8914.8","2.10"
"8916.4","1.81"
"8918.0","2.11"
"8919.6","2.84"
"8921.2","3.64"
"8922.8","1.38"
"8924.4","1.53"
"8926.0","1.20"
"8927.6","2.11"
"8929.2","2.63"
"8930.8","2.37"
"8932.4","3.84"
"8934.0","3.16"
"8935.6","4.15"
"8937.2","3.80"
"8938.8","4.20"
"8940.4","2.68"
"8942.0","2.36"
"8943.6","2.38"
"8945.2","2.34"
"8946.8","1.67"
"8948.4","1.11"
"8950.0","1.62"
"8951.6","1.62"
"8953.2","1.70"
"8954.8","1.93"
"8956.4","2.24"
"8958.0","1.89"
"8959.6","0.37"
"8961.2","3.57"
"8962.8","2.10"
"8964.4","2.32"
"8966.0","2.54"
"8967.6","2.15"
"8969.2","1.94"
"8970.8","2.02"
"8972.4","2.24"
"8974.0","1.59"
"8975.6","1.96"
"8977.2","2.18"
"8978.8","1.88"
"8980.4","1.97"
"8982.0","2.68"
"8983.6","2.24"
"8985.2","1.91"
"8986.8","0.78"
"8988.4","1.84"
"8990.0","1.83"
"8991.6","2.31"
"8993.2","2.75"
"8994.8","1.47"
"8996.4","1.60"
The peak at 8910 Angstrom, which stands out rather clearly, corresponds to H-alpha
